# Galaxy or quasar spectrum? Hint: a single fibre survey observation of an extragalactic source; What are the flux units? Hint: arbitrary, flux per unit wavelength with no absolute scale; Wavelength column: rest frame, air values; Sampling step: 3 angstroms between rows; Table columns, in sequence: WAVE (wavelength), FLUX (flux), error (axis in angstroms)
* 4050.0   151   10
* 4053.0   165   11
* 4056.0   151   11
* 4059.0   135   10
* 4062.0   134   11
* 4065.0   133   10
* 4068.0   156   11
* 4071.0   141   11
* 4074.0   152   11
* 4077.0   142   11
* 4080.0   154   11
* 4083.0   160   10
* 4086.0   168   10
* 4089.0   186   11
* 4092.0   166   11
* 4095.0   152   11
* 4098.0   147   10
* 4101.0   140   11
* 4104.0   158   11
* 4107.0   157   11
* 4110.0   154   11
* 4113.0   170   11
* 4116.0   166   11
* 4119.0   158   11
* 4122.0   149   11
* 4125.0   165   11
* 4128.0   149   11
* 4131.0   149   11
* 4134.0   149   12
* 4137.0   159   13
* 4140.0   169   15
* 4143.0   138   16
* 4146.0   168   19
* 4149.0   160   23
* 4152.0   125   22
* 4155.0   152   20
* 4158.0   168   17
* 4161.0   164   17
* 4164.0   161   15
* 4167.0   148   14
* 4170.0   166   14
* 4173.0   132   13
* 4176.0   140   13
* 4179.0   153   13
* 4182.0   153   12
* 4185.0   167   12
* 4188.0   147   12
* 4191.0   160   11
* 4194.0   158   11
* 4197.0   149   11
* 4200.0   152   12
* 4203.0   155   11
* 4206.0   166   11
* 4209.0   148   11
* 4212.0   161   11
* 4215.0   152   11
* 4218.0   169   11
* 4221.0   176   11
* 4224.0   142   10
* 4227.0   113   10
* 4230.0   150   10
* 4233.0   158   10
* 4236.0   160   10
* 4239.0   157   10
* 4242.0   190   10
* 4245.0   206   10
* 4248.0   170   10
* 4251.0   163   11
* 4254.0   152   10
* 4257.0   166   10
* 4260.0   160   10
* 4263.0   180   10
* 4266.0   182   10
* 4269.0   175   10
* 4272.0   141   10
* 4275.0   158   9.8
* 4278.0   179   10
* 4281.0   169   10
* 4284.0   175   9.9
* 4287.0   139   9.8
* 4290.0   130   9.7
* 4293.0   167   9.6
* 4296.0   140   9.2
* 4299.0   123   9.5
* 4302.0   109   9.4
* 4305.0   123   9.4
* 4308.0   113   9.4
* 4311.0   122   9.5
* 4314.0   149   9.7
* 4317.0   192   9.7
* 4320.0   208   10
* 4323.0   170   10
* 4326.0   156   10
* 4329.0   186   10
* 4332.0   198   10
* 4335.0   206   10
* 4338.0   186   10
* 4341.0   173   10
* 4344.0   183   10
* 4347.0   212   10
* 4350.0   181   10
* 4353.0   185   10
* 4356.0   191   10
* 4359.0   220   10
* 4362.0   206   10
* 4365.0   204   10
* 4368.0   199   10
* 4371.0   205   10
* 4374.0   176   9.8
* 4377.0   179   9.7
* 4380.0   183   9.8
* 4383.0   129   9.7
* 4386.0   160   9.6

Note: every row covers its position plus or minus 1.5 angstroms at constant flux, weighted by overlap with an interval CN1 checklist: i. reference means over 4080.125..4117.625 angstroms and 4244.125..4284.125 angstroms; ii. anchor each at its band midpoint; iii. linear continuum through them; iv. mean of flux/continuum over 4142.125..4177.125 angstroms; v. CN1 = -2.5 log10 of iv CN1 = 0.08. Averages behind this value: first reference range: 160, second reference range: 169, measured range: 152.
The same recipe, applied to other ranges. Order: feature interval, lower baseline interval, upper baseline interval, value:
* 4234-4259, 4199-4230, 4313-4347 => -0.05 mag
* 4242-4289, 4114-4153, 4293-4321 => -0.16 mag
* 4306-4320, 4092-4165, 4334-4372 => 0.25 mag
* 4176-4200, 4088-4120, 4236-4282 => 0.07 mag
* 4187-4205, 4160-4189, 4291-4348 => 0.00 mag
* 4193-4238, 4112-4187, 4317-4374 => 0.09 mag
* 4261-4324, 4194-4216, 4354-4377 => 0.16 mag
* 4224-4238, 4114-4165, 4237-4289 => 0.14 mag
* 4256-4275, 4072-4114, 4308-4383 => 0.05 mag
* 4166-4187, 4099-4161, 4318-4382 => 0.08 mag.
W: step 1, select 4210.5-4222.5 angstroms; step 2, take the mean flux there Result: 164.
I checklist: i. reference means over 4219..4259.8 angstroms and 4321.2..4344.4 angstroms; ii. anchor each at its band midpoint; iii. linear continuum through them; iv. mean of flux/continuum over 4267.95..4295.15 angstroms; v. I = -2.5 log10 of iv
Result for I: 0.08 mag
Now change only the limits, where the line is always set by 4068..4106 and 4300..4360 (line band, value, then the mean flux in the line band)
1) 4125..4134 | 0.05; 152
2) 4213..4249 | 0.02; 162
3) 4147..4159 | 0.06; 151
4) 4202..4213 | 0.04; 157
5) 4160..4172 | 0.02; 158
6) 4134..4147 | 0.02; 157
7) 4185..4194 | 0.04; 156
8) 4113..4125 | -0.02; 160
